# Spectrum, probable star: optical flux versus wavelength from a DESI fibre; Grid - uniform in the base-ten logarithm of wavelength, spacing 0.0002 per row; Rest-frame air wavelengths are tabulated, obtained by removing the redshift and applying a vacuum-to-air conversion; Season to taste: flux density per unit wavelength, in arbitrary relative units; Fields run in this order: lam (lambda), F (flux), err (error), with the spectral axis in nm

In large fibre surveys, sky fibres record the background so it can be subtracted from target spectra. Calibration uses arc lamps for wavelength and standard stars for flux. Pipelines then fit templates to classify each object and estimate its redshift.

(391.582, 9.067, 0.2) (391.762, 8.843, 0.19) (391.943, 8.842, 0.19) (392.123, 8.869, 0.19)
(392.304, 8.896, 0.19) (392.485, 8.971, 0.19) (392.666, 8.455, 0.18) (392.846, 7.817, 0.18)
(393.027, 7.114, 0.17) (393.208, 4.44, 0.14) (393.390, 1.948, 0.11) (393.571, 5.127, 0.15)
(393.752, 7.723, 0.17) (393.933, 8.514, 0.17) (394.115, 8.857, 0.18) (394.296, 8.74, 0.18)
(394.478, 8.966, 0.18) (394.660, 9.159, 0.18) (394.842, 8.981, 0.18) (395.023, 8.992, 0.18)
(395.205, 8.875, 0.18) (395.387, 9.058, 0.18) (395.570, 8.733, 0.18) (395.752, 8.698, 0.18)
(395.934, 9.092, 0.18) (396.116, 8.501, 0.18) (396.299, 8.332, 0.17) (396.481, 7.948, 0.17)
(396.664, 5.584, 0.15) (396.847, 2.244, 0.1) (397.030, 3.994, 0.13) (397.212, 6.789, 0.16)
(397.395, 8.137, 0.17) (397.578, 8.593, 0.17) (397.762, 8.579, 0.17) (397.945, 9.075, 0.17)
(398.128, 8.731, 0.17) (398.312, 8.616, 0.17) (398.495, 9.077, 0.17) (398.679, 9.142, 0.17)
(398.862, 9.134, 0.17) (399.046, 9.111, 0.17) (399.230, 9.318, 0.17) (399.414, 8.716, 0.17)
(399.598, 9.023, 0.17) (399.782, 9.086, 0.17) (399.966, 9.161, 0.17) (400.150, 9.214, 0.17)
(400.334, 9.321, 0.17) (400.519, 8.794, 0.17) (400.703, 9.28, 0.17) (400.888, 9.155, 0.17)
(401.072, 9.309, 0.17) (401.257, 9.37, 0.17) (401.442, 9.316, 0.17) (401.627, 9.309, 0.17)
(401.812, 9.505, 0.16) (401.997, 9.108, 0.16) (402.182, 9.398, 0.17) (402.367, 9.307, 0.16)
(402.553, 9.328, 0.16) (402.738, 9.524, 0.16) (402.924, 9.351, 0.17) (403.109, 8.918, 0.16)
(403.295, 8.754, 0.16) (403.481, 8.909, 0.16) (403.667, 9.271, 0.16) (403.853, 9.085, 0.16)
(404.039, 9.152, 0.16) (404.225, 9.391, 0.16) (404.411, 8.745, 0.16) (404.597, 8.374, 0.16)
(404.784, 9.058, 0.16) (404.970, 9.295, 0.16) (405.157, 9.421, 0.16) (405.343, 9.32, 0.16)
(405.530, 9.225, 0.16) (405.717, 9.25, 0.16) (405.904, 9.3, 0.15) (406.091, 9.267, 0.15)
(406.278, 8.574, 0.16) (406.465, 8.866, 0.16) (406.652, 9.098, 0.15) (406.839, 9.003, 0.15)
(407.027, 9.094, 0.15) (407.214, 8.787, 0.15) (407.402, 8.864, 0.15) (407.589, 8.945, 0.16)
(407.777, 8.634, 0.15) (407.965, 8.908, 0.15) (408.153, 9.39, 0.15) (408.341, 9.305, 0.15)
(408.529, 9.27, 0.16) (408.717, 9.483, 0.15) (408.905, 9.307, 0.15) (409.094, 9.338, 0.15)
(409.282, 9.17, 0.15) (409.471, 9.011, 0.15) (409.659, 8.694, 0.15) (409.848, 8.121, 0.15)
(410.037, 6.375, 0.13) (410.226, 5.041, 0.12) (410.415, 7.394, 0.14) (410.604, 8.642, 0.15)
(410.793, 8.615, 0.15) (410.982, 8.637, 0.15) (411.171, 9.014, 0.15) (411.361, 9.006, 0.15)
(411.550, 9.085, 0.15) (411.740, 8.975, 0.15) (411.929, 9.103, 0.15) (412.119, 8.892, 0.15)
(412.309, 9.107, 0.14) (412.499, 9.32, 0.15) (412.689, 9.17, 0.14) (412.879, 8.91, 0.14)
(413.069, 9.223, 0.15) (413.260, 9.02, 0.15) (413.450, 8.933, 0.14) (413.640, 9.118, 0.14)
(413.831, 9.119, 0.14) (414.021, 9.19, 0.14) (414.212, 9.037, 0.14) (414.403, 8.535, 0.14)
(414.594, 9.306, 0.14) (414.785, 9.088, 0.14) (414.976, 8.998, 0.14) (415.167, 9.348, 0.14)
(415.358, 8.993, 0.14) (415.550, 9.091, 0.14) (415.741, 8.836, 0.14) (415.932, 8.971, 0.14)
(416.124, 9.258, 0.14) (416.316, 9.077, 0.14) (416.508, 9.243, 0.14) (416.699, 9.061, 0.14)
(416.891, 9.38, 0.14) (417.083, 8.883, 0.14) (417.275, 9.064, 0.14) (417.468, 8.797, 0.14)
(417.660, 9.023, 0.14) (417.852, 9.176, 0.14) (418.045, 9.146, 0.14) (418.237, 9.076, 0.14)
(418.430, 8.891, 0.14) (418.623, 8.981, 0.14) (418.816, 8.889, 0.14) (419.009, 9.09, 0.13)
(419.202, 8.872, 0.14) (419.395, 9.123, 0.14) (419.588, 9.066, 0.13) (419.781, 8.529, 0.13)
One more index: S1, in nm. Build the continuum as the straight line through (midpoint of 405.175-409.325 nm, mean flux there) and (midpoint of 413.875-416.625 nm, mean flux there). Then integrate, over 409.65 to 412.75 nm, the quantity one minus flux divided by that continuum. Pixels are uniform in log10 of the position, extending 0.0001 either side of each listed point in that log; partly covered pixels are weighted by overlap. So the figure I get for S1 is 0.23 nm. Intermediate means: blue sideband 9.12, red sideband 9.07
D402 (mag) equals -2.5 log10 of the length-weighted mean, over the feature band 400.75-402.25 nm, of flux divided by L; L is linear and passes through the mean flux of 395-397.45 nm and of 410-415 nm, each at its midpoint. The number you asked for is -0.18 mag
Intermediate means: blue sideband 7.44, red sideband 8.72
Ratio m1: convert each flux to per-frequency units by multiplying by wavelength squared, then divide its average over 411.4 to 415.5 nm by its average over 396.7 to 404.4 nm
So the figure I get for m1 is 1.1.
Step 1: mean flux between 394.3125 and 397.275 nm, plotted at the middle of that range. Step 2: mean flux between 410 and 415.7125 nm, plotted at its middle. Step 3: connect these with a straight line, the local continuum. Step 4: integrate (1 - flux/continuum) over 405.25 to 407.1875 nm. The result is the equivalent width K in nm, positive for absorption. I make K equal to -0.163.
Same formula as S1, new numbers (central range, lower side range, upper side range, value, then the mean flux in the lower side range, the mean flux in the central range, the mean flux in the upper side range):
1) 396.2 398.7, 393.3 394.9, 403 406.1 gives 0.19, 7.53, 7.44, 9.1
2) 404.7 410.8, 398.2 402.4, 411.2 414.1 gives 0.21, 9.16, 8.79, 9.08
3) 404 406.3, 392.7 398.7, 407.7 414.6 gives -0.21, 7.69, 9.12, 8.79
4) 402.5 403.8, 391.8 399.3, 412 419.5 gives -0.12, 7.95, 9.14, 9.06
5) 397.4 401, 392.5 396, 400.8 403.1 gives -0.08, 7.88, 8.99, 9.32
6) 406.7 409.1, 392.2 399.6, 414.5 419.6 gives -0.14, 7.94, 9.09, 9.06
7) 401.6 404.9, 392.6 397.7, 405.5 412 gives -0.36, 7.48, 9.14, 8.76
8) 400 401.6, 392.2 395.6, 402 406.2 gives -0.09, 7.85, 9.22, 9.16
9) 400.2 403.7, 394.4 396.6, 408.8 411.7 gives -0.26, 8.74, 9.22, 8.38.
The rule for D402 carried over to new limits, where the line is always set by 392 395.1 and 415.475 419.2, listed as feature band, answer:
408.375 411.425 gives 0.02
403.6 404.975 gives -0.09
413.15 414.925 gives -0.02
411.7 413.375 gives -0.04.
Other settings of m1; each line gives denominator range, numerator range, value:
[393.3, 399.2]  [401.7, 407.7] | 1.20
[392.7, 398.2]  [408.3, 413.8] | 1.24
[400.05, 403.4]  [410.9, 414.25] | 1.03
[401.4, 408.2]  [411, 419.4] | 1.05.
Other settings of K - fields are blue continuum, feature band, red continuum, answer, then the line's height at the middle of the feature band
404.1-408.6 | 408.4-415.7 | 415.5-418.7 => 0.20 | 9.06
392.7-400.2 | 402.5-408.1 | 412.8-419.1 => -0.39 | 8.46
